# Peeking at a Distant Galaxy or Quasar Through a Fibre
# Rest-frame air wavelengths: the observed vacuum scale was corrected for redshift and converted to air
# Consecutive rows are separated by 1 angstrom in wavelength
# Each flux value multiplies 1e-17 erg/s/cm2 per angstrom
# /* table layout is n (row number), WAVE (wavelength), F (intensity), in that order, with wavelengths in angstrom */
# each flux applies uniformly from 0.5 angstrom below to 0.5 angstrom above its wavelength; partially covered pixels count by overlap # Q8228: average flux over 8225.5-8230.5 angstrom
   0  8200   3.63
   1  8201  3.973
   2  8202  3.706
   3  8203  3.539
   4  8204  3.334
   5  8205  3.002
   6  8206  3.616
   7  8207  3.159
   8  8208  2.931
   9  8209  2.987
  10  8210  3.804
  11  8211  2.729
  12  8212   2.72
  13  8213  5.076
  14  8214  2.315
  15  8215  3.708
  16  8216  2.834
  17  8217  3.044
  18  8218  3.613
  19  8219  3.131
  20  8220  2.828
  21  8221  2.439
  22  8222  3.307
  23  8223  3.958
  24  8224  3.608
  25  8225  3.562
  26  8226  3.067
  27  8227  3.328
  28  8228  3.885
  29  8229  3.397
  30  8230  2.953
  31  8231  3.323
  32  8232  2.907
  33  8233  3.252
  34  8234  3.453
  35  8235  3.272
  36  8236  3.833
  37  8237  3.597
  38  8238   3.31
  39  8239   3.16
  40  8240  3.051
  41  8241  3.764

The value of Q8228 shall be 3.33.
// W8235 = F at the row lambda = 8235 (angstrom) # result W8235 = 3.272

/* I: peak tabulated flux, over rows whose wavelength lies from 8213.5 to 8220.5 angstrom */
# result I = 3.708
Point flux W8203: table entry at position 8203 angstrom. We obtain 3.539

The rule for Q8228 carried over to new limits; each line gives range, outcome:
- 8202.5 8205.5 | 3.29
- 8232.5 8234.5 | 3.35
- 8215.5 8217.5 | 2.94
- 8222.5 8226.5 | 3.55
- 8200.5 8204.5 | 3.64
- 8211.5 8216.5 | 3.33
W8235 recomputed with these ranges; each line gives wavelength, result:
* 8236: 3.833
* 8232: 2.907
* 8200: 3.63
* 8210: 3.804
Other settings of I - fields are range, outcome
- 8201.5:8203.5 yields 3.706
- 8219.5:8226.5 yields 3.958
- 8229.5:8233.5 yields 3.323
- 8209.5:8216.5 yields 5.076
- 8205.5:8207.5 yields 3.616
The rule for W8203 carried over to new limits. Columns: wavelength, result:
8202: 3.706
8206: 3.616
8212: 2.72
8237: 3.597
